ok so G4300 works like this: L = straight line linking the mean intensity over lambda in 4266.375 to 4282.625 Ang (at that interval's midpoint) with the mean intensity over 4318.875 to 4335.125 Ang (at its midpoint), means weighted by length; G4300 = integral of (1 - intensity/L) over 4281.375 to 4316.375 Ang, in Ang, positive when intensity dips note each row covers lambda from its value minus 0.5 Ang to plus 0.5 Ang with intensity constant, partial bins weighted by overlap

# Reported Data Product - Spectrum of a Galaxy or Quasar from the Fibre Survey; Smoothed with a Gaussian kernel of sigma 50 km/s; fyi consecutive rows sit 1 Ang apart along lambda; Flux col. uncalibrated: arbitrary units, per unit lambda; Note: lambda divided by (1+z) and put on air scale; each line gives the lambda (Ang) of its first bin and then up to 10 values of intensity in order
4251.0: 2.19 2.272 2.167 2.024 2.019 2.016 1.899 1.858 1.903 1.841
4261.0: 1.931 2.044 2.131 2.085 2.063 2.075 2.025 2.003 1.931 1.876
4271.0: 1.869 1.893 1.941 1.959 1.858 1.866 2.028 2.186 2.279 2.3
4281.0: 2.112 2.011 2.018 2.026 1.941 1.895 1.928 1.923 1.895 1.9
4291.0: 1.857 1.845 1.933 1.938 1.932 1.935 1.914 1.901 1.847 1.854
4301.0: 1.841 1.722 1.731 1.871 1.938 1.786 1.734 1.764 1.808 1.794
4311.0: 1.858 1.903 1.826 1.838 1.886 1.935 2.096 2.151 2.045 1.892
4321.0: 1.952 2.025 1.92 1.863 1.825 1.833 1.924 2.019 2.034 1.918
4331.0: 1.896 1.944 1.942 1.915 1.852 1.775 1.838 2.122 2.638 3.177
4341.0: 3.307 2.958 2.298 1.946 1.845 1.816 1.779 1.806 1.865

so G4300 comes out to 1.7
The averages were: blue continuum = 2.01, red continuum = 1.93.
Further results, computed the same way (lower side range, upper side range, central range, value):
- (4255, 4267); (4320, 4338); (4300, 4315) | 0.93 Ang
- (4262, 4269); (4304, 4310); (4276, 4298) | -0.65 Ang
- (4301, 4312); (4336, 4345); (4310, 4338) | 2.70 Ang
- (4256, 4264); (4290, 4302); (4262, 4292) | -1.11 Ang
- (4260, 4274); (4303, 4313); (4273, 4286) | -0.70 Ang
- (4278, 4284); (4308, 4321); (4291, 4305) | 1.08 Ang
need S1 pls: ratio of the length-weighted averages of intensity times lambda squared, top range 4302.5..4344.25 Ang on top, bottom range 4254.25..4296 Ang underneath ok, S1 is 1.05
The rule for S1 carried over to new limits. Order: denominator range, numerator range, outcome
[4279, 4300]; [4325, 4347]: 1.11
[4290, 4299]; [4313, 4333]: 1.04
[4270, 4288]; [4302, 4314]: 0.92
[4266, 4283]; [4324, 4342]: 1.09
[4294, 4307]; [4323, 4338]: 1.04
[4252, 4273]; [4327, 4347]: 1.12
